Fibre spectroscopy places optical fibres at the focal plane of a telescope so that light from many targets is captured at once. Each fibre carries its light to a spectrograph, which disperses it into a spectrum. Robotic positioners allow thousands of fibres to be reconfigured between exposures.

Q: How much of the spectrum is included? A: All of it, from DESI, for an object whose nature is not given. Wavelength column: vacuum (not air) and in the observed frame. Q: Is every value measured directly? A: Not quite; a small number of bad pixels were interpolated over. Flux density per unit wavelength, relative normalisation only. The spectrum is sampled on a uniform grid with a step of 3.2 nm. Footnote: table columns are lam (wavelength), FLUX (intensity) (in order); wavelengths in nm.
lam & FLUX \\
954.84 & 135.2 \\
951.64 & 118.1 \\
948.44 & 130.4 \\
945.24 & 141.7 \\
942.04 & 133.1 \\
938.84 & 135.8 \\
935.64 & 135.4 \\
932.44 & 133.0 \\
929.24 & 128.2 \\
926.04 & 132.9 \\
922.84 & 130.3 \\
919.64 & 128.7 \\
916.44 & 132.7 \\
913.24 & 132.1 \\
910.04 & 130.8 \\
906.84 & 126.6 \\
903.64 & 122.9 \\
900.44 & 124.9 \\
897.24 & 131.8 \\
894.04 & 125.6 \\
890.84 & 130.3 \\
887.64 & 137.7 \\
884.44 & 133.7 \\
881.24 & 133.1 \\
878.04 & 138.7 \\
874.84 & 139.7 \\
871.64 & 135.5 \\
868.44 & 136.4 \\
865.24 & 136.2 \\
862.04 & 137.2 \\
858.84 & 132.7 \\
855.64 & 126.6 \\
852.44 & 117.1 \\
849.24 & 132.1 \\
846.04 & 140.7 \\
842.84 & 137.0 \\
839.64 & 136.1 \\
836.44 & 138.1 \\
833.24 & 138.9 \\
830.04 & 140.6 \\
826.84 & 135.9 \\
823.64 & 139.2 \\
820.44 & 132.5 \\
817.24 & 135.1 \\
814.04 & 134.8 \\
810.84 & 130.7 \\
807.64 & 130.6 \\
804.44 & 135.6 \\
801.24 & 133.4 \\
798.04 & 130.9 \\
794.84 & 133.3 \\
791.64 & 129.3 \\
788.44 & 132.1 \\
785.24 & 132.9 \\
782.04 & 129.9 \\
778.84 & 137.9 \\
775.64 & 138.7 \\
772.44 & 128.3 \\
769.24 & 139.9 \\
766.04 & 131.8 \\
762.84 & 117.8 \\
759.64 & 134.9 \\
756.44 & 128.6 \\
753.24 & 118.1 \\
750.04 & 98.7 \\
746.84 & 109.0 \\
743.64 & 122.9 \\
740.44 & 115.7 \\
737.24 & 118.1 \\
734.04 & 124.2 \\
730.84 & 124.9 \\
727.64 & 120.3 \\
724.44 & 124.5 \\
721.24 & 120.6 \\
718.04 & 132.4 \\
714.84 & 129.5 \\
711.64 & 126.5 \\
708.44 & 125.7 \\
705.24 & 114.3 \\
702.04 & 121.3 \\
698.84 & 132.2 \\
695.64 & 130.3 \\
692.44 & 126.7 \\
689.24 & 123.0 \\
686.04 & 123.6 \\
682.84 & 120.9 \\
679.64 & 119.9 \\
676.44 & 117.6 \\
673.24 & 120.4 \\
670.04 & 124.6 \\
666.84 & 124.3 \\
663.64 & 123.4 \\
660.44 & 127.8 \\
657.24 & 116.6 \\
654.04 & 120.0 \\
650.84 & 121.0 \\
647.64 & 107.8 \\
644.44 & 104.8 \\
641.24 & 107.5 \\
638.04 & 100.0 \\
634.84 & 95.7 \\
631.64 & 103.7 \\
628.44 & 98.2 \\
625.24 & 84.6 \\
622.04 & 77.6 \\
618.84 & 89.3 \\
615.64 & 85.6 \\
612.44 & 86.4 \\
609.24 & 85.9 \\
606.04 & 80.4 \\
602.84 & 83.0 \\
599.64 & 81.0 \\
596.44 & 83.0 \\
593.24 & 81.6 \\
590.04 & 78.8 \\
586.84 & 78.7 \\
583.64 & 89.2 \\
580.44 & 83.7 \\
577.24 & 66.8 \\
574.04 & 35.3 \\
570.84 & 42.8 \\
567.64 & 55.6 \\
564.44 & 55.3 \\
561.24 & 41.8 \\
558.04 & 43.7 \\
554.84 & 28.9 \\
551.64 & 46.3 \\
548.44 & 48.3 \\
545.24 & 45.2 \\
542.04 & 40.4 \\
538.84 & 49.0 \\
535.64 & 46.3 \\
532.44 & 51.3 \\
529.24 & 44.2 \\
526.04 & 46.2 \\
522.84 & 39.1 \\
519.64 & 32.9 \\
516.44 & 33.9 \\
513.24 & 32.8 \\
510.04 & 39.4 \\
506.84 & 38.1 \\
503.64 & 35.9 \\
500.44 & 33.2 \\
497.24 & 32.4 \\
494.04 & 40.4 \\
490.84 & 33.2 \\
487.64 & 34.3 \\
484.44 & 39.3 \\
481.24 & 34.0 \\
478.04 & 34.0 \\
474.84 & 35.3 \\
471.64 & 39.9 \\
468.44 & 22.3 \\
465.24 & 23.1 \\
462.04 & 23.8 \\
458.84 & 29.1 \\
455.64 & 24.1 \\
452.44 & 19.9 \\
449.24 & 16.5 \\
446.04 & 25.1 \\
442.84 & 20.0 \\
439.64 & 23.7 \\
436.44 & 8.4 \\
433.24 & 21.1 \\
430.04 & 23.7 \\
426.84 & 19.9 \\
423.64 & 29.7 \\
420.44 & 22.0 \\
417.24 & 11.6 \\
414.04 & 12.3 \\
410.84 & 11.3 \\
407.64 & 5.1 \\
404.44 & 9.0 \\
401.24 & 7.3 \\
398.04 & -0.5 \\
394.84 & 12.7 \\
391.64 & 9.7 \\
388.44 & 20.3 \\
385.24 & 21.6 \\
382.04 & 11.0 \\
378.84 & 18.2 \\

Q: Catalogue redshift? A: 0.45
